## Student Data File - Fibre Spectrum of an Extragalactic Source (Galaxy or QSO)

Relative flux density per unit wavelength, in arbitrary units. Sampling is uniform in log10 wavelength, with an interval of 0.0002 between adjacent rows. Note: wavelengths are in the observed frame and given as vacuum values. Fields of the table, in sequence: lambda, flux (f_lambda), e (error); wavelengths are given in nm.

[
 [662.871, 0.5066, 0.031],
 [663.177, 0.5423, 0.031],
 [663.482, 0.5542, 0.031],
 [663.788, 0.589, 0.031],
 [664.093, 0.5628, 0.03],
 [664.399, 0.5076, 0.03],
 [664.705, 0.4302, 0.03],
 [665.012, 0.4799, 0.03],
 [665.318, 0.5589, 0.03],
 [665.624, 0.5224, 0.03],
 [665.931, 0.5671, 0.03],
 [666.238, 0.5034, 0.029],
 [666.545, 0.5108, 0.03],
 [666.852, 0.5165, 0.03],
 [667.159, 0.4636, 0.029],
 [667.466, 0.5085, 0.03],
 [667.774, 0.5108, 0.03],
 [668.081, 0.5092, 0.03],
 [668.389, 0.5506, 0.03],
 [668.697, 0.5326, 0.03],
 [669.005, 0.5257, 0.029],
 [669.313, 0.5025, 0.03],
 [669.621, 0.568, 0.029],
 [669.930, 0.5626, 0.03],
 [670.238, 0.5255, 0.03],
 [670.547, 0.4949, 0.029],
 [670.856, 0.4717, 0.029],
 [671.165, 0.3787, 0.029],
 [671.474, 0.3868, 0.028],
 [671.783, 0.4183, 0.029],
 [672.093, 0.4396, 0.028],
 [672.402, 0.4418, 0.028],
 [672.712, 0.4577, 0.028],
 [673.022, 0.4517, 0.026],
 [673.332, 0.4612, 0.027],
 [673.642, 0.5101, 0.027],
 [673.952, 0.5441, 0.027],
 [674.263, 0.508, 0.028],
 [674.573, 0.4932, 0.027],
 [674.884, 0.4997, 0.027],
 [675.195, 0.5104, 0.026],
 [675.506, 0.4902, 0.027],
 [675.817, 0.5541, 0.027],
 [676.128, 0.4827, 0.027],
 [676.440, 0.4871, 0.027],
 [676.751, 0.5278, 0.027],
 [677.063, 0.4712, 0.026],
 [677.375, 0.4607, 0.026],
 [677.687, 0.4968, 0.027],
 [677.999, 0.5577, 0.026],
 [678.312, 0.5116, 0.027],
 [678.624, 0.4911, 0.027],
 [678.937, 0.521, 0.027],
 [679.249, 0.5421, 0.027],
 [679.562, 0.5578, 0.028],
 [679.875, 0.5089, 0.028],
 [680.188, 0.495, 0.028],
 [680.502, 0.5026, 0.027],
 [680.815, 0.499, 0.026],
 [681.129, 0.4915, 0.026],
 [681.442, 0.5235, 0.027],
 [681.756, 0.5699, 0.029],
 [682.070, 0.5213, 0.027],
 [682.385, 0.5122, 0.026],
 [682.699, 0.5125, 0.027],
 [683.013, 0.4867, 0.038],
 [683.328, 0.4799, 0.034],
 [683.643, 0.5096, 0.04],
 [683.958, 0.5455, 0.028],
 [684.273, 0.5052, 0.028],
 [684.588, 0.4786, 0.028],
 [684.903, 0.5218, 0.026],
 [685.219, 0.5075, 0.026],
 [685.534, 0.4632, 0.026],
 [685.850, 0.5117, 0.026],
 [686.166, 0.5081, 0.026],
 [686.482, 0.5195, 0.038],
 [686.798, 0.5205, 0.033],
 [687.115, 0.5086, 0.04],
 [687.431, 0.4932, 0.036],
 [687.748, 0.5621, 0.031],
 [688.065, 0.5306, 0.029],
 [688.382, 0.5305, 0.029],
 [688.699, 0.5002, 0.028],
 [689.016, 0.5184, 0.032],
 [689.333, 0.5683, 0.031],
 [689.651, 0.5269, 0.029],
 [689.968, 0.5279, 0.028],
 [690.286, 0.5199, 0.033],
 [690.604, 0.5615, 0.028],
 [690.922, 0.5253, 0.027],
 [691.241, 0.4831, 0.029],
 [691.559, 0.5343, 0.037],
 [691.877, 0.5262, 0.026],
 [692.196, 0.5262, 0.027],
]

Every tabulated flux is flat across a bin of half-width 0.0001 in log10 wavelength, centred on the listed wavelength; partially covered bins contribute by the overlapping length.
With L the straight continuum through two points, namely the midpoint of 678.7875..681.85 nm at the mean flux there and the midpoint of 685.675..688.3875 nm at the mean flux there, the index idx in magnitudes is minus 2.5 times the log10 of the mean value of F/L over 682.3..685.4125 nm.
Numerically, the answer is 0.031 mag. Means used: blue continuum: 0.52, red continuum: 0.519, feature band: 0.505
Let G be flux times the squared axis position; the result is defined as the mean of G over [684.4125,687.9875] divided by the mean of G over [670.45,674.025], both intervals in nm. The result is 1.17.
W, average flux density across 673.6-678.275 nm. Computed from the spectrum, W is 0.506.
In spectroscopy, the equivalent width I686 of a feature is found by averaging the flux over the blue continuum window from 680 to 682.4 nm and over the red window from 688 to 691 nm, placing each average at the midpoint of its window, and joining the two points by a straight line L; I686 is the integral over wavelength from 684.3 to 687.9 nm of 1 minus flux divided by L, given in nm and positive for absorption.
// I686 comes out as 0.11 nm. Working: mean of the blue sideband 0.514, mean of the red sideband 0.531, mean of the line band 0.508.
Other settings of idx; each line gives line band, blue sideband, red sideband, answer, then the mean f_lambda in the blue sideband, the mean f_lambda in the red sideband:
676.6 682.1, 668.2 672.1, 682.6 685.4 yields -0.03 mag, 0.491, 0.505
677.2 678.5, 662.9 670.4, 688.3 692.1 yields 0.04 mag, 0.525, 0.527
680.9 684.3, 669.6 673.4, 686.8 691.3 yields -0.02 mag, 0.462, 0.526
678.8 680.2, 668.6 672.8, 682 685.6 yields -0.07 mag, 0.479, 0.504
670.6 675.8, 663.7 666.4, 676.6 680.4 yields 0.10 mag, 0.523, 0.512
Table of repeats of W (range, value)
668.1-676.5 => 0.491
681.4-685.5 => 0.512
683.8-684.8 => 0.511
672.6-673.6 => 0.463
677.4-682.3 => 0.518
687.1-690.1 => 0.528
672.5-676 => 0.497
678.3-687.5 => 0.511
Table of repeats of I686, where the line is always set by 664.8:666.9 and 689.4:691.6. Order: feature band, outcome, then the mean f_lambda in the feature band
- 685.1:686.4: 0.07 nm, 0.499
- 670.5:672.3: 0.32 nm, 0.428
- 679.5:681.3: 0.06 nm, 0.507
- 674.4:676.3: 0.06 nm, 0.505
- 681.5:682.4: -0.02 nm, 0.536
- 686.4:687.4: 0.02 nm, 0.513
